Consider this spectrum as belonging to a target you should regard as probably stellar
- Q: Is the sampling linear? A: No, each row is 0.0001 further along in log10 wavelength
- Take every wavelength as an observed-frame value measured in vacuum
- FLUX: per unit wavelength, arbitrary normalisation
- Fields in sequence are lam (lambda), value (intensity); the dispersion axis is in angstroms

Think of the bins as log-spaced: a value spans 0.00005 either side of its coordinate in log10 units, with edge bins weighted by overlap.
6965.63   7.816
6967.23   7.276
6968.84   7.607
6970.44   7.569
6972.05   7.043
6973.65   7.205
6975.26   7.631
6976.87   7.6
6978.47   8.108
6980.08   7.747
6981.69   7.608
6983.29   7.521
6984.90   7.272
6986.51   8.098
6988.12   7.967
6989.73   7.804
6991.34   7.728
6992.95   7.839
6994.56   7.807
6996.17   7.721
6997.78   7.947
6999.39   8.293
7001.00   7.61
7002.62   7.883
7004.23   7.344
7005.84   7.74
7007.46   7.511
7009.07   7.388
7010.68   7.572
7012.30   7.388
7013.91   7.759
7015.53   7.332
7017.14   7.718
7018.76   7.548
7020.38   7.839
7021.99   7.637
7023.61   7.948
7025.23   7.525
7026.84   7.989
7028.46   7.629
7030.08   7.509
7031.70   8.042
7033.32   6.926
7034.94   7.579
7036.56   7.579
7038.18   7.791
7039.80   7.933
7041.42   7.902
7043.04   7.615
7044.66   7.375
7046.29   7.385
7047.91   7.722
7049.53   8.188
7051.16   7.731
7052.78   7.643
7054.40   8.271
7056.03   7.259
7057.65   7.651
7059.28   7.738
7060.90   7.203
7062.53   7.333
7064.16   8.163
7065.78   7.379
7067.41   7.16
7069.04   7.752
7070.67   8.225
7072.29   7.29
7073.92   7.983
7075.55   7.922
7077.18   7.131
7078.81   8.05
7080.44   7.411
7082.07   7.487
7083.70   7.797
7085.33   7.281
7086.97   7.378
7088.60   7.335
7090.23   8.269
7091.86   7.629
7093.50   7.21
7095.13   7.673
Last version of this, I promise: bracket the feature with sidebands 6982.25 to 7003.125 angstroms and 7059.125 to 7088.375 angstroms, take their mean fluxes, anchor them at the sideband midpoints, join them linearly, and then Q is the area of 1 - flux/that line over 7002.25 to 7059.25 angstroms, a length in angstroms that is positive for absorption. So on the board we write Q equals 0.35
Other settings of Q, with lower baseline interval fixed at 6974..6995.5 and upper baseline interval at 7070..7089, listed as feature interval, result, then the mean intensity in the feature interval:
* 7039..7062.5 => -0.1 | 7.67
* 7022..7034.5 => 0.0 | 7.65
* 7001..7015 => 0.2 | 7.57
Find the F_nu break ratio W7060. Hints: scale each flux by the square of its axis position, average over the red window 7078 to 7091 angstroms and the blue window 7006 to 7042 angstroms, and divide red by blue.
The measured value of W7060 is 1.02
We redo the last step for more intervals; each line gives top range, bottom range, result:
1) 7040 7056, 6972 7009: 1.02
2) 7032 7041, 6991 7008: 0.99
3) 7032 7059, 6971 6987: 1.03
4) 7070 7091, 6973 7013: 1.02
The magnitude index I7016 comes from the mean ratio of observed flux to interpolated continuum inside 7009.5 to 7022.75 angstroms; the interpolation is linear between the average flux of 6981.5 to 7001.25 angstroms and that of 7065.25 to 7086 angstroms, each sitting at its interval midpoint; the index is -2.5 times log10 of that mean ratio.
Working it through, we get 0.02 mag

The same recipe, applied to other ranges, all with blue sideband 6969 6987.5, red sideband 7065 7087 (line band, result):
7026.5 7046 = -0.007 mag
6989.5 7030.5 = -0.015 mag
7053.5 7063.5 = 0.001 mag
